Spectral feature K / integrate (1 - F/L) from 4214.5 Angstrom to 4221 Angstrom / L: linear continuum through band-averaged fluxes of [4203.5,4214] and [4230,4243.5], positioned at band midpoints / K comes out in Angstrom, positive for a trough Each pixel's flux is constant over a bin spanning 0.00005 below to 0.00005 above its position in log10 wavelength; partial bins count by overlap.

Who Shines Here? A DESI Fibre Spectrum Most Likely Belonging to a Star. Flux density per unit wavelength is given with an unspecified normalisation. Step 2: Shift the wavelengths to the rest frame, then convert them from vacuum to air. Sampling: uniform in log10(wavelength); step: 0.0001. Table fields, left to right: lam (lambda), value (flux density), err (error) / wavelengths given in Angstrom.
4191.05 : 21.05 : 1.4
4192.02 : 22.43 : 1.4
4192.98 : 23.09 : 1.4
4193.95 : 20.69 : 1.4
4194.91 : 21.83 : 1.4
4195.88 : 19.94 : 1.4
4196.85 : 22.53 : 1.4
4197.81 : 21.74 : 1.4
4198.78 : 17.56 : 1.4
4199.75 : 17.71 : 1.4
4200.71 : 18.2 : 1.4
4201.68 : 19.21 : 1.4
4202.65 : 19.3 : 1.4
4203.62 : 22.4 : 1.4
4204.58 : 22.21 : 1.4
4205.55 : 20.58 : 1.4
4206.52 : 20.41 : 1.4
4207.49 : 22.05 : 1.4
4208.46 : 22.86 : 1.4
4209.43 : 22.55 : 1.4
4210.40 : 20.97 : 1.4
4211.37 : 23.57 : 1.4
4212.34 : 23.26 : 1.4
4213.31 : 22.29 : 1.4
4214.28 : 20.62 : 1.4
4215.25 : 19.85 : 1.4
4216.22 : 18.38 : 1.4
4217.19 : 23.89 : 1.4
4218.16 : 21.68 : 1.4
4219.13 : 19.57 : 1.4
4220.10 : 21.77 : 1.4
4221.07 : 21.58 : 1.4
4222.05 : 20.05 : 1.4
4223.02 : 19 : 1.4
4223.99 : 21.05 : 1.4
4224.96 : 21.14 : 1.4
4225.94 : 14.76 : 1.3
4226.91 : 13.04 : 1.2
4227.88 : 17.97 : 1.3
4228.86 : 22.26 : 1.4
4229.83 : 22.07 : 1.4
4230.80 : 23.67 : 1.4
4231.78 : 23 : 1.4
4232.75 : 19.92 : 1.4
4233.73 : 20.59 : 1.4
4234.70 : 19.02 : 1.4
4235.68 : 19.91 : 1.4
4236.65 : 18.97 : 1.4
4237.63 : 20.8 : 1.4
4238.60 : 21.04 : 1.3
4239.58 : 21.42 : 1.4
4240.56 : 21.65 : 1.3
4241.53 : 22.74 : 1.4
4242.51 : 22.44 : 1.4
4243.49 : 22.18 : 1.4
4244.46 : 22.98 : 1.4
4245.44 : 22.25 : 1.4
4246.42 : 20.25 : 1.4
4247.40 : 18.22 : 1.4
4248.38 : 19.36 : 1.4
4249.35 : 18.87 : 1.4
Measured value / 0.27 Angstrom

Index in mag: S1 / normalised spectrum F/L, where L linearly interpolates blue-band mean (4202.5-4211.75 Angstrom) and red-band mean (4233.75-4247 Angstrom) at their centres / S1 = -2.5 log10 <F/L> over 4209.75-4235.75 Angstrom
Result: 0.05 mag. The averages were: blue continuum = 21.8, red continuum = 21.2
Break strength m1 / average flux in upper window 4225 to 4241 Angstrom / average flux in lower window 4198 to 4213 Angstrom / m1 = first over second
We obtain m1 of 1.0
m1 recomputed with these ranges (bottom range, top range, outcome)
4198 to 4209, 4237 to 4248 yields 1.05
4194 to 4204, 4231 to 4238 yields 1.02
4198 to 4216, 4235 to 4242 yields 1.00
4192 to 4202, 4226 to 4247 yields 1.02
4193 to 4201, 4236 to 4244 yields 1.06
